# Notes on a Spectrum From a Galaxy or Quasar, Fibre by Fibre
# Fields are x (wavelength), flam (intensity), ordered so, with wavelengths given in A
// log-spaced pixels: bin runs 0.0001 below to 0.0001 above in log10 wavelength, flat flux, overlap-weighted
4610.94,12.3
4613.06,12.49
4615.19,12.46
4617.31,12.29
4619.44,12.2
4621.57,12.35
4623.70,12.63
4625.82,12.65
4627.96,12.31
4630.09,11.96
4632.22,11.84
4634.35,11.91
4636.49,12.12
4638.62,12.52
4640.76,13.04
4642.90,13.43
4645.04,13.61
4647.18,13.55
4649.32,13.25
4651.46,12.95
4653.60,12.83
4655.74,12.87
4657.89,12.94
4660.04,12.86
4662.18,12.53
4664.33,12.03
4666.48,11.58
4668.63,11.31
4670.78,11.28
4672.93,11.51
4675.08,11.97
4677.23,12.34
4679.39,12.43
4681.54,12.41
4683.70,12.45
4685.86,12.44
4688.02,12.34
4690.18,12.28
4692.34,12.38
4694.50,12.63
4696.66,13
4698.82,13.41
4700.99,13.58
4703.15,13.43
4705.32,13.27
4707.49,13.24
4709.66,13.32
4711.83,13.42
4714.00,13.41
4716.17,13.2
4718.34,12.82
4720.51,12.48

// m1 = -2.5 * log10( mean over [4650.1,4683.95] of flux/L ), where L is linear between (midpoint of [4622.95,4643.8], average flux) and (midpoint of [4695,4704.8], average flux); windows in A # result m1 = 0.05 mag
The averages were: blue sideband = 12.4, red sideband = 13.3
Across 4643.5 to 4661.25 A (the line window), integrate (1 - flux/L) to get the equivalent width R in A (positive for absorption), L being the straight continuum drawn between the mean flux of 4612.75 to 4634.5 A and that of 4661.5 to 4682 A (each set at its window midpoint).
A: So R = -1.5 A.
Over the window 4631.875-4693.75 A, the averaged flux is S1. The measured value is 12.5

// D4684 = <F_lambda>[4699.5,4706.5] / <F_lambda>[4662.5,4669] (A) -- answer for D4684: 1.1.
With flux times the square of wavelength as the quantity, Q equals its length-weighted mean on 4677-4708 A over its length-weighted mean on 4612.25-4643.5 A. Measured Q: 1.06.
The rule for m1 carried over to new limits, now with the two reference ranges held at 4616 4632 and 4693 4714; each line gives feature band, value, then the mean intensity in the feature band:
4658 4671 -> 0.06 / 12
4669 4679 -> 0.10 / 11.8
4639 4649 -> -0.06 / 13.3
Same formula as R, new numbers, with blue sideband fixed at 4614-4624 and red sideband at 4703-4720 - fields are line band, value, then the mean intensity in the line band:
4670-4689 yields 1.16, 12.1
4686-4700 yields 0.42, 12.7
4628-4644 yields 0.16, 12.4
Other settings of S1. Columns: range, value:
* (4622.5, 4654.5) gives 12.7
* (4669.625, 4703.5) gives 12.5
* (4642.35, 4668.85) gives 12.8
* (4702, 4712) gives 13.3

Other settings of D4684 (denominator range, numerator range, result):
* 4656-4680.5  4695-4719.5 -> 1.10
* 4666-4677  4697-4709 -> 1.15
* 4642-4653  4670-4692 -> 0.91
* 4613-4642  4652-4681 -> 0.99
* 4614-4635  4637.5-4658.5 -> 1.07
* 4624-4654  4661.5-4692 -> 0.95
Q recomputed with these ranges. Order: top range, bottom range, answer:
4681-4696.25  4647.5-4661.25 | 0.97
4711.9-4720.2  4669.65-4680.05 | 1.12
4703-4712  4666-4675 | 1.18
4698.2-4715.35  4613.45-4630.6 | 1.12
